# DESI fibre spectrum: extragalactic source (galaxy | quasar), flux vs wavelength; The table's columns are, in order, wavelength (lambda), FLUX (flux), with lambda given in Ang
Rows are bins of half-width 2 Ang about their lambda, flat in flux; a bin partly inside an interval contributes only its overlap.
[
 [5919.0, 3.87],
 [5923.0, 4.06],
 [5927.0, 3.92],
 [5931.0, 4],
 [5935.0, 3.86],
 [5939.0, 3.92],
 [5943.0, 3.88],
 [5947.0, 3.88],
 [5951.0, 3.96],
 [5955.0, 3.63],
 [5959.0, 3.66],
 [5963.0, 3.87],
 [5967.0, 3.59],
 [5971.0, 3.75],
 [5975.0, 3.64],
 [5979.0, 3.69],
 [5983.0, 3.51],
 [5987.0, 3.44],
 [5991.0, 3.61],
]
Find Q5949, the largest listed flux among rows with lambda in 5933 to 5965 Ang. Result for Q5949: 3.96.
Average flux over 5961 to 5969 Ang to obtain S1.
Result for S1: 3.73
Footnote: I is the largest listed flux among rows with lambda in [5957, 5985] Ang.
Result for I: 3.87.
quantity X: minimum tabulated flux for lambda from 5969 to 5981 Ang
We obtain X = 3.64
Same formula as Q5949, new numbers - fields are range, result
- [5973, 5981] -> 3.69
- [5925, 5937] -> 4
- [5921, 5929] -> 4.06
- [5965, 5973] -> 3.75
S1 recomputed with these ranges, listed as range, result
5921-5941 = 3.95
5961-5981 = 3.71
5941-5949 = 3.88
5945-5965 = 3.8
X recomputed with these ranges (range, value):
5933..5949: 3.86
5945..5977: 3.59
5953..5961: 3.63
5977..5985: 3.51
